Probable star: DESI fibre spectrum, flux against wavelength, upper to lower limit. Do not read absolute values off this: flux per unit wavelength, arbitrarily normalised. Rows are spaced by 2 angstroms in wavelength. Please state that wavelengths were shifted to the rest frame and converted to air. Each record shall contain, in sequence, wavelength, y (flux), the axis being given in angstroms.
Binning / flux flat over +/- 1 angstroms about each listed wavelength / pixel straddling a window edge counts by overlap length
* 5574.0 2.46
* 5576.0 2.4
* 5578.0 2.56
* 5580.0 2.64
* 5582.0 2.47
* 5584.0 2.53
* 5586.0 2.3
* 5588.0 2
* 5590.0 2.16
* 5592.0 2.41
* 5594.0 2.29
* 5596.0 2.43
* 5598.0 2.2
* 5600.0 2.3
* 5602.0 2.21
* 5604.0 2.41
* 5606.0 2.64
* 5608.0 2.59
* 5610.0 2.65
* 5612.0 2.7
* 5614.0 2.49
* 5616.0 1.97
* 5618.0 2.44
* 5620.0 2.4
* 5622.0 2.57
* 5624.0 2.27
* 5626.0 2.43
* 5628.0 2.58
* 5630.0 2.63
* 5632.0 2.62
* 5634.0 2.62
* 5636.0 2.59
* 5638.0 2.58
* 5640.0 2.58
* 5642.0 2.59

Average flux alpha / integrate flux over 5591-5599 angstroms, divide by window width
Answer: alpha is 2.33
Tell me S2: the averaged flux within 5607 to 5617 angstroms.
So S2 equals 2.48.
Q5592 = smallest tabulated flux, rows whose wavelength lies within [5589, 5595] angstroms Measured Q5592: 2.16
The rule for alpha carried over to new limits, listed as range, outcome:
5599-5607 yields 2.39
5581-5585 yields 2.5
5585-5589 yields 2.15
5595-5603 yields 2.29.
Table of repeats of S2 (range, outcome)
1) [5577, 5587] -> 2.5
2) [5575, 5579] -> 2.48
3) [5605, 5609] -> 2.62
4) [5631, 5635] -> 2.62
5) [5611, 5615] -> 2.6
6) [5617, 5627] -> 2.42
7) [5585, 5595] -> 2.23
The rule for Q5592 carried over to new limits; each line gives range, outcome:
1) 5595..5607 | 2.2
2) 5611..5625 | 1.97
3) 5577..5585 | 2.47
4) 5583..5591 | 2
